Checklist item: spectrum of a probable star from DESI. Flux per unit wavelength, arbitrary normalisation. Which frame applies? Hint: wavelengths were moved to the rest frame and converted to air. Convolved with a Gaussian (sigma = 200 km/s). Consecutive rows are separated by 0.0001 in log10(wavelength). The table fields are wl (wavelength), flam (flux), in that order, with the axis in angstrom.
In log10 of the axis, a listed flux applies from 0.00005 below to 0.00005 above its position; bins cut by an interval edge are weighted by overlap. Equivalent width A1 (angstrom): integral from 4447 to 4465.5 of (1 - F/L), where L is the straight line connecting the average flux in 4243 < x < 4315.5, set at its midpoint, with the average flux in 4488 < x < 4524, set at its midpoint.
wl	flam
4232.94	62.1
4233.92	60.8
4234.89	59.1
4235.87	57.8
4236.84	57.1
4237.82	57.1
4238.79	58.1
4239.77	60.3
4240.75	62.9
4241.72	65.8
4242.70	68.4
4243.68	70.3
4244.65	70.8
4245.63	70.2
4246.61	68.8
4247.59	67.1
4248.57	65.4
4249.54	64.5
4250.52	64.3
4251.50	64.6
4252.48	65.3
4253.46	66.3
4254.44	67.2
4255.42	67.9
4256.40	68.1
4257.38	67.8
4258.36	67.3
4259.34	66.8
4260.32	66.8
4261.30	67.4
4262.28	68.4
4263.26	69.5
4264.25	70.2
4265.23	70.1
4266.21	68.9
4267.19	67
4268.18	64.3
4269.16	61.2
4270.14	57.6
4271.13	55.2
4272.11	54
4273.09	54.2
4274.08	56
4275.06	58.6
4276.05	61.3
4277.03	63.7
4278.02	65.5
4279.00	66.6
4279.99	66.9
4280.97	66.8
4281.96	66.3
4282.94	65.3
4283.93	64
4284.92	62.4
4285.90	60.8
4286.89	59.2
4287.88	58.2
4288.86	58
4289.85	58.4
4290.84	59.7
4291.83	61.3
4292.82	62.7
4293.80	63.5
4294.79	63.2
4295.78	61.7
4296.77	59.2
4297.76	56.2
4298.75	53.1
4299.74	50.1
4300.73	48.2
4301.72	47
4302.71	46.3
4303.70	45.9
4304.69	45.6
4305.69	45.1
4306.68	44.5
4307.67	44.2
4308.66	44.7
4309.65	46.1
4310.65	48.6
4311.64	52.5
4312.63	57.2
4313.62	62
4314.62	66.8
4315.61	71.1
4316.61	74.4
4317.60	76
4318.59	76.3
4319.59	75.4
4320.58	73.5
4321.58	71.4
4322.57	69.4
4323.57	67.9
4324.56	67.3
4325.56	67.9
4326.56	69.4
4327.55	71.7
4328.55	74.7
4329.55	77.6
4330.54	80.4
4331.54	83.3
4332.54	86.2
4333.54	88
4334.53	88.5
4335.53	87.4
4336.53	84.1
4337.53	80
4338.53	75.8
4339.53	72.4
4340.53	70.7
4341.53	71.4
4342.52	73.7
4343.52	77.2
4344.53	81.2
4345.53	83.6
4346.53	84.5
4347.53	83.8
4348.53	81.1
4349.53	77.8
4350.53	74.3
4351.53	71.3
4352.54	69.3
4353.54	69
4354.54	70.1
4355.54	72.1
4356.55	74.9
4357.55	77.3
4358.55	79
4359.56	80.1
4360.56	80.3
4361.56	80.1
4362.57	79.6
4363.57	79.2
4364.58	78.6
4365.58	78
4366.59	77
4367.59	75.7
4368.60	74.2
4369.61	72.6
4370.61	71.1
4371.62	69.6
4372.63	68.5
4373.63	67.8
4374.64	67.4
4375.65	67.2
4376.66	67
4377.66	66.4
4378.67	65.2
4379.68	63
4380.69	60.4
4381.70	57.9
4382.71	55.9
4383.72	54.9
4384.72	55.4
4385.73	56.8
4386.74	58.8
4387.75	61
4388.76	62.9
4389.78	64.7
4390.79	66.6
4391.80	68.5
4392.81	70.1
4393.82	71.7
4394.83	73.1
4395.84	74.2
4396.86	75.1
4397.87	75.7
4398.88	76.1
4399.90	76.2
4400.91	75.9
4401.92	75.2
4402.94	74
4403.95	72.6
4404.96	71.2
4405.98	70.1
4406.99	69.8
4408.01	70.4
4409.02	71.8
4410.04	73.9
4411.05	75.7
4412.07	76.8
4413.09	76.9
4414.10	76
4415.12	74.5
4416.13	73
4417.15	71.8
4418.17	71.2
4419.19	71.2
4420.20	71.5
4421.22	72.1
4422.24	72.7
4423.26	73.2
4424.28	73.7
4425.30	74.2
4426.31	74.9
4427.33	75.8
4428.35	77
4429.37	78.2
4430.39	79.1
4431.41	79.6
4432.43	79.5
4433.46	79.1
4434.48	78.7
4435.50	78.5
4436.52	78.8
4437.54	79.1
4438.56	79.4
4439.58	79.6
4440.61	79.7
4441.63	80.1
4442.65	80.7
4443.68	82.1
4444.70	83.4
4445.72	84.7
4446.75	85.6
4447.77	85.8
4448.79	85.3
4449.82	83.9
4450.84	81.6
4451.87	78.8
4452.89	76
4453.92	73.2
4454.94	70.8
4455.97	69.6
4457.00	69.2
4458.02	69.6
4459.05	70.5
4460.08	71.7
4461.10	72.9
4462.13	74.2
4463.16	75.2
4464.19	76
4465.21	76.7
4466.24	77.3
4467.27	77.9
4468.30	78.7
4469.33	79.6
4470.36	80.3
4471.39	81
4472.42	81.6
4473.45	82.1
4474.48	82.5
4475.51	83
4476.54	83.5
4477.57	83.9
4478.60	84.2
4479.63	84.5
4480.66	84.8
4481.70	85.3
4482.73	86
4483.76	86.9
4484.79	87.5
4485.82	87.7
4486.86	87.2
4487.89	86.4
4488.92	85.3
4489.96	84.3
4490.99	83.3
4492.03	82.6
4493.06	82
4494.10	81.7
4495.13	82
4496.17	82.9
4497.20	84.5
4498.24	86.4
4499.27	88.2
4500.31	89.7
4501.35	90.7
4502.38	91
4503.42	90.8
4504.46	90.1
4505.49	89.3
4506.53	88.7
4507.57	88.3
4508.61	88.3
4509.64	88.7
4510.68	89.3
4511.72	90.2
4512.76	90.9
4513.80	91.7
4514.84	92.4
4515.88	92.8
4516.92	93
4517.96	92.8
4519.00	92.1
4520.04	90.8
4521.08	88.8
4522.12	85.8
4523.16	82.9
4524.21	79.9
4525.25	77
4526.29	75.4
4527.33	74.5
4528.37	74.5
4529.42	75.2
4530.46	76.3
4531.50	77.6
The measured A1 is 1.4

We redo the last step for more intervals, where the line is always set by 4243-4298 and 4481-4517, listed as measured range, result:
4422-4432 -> 0.5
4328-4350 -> -2.8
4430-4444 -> 0.3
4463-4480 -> 0.8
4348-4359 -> -0.2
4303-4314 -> 3.1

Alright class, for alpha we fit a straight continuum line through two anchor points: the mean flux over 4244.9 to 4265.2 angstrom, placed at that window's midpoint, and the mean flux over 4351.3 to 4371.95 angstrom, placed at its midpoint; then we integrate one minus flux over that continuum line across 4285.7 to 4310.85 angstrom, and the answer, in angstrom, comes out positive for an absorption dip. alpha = 6.1 angstrom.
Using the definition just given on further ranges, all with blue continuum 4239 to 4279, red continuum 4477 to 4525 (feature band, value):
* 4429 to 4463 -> 1.7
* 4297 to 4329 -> 4.7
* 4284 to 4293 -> 1.0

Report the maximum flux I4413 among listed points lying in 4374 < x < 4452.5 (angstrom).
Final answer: 85.8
